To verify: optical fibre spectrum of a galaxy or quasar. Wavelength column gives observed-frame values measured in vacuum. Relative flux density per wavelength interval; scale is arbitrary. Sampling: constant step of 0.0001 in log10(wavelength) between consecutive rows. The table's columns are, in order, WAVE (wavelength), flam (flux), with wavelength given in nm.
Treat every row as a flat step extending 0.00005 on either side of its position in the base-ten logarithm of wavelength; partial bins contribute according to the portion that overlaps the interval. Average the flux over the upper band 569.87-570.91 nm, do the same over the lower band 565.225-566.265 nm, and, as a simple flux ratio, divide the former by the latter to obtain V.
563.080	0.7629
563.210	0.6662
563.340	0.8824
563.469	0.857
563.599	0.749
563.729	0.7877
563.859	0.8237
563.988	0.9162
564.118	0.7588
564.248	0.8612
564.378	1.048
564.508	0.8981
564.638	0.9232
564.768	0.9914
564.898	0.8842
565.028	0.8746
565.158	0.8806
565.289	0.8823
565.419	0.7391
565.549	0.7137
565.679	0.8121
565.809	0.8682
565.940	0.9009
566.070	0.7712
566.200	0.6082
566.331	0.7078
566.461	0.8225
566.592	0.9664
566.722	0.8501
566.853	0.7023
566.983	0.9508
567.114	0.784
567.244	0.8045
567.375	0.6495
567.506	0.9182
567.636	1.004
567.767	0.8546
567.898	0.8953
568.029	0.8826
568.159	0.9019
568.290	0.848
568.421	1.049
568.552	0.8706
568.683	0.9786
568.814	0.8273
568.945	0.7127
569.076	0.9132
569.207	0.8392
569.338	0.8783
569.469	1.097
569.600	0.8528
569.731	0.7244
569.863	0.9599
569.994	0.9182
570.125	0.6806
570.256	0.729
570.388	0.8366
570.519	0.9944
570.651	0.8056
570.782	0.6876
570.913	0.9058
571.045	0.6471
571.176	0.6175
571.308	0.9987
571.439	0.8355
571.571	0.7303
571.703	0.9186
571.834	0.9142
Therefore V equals 1.0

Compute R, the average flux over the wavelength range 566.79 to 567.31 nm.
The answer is 0.811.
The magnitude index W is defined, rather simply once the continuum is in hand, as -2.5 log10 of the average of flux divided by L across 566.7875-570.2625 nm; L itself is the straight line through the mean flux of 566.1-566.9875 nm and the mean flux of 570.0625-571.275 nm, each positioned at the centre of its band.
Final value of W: -0.11 mag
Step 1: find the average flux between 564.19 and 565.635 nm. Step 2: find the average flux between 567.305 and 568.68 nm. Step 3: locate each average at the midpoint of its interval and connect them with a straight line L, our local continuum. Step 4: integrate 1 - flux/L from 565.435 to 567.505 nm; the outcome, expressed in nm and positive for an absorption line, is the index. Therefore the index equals 0.21 nm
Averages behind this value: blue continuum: 0.881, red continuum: 0.891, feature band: 0.797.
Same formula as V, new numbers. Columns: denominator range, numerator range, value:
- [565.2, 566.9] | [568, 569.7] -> 1.12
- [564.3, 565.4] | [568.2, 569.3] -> 0.96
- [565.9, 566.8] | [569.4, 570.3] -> 1.07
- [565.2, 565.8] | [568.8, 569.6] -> 1.10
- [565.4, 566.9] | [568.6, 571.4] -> 1.06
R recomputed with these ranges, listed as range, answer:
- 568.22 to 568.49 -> 0.945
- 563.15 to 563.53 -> 0.804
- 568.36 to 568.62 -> 0.958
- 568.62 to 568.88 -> 0.902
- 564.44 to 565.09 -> 0.915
